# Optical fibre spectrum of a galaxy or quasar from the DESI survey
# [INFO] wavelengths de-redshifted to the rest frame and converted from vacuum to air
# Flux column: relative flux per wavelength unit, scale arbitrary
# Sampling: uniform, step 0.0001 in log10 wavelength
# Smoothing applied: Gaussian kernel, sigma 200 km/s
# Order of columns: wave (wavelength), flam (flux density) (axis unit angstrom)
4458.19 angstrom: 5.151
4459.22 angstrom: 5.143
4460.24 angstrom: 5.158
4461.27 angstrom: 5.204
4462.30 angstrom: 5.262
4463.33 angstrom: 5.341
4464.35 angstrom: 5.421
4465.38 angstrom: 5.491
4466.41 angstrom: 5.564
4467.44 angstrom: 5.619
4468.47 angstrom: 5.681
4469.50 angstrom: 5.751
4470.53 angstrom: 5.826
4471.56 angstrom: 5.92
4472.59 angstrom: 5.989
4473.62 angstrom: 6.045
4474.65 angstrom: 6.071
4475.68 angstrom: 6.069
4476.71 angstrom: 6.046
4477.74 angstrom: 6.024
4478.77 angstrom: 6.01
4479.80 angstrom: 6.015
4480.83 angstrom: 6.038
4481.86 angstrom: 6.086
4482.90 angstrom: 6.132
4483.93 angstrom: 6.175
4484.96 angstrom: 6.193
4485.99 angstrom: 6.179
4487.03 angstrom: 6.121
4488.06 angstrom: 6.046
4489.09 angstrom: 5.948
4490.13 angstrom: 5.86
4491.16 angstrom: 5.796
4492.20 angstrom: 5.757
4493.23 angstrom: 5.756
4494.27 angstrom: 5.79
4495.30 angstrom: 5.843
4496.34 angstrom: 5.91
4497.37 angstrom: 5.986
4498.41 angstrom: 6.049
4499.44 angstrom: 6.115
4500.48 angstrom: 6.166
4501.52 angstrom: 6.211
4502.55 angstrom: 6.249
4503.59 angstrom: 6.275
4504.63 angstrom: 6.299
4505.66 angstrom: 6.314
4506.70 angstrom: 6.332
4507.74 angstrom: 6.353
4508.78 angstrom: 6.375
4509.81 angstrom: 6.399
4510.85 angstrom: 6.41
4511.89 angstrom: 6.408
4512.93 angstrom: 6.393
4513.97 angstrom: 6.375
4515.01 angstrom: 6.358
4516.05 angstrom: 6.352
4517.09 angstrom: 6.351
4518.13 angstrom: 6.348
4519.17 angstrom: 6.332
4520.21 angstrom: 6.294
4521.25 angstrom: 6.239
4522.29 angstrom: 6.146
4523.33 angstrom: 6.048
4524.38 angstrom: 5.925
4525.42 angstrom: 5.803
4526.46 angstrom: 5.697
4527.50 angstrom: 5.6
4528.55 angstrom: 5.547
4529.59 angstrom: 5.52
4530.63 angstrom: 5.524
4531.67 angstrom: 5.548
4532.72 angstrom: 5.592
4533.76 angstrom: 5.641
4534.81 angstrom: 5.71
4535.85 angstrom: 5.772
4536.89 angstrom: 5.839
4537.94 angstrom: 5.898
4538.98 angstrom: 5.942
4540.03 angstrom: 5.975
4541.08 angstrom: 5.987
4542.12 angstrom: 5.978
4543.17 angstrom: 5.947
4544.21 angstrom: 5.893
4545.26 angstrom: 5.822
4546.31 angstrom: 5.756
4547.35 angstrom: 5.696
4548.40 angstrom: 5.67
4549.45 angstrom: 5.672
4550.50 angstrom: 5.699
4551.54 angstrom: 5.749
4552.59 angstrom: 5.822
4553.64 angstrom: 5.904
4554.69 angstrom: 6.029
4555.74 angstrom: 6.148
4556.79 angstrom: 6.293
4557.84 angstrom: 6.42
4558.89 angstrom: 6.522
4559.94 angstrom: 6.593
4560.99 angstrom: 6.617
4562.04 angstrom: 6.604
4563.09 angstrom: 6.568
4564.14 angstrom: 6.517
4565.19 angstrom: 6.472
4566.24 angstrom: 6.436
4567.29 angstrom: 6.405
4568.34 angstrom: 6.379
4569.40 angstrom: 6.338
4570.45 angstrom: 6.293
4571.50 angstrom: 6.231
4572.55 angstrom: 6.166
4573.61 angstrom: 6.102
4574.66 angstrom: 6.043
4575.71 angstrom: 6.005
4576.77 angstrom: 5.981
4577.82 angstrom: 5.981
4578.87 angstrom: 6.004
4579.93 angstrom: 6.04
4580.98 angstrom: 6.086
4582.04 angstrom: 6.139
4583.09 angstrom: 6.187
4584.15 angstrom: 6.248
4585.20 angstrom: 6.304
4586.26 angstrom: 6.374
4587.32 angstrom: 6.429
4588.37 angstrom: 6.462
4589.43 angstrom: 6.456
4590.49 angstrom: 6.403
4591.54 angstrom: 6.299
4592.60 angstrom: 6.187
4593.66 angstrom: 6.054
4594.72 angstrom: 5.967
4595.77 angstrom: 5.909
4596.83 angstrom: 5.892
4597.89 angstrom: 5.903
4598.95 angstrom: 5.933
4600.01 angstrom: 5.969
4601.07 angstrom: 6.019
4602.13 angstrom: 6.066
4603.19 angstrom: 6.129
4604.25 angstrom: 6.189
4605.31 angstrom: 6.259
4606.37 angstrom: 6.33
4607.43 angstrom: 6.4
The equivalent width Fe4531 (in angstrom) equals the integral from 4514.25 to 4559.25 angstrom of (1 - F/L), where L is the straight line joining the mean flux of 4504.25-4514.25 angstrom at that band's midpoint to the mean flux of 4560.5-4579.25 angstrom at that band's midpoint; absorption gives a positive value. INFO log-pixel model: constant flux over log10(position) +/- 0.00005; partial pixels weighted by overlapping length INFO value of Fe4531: 2.9 angstrom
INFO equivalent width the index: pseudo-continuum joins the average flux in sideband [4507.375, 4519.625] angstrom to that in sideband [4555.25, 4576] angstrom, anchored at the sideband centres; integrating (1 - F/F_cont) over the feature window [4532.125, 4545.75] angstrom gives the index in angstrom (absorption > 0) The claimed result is 1.1 angstrom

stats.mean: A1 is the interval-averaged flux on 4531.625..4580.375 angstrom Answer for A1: 6.06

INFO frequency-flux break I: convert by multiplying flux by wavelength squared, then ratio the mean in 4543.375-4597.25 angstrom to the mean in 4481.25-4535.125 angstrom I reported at 1.05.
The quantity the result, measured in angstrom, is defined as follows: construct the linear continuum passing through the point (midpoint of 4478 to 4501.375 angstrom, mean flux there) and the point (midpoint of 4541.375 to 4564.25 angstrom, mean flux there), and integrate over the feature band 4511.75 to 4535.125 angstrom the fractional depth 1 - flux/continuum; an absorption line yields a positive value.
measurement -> 0.2 angstrom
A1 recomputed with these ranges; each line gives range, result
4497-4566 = 6.08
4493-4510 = 6.15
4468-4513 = 6.08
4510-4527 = 6.22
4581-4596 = 6.25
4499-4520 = 6.32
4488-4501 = 5.92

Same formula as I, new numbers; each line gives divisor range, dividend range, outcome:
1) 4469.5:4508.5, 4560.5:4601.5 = 1.07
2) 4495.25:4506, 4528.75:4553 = 0.96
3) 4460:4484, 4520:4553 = 1.03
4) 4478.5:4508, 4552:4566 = 1.08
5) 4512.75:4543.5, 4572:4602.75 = 1.06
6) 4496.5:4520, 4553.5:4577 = 1.03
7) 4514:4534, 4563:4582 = 1.07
